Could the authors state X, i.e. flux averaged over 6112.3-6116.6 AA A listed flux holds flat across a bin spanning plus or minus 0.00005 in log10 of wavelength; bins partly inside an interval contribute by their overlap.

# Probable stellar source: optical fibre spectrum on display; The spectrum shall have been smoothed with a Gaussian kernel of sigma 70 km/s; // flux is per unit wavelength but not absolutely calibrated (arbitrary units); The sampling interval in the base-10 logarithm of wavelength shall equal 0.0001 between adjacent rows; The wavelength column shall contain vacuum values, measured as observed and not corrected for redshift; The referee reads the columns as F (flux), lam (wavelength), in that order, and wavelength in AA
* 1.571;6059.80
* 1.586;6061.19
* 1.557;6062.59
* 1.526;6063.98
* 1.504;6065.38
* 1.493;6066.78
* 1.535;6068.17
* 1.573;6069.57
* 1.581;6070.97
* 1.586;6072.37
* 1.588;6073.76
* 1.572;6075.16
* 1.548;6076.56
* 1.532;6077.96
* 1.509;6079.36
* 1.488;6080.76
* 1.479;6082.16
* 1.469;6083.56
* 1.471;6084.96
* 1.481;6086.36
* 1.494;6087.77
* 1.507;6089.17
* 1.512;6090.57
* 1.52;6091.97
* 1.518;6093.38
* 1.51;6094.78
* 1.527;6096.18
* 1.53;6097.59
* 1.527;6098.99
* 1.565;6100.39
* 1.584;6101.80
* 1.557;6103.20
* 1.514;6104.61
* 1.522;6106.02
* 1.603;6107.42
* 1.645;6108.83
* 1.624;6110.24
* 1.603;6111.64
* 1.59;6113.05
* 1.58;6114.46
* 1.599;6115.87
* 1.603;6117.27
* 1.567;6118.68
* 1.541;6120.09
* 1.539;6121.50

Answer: 1.59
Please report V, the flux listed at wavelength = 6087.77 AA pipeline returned 1.494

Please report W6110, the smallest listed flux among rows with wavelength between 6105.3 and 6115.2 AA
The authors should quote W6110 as 1.522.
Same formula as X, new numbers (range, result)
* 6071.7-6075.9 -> 1.58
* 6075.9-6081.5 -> 1.52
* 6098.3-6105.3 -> 1.55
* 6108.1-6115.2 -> 1.61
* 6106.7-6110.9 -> 1.62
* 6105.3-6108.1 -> 1.56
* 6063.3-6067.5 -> 1.51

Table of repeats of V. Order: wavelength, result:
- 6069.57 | 1.573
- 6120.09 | 1.541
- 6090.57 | 1.512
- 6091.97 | 1.52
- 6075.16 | 1.572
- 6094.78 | 1.51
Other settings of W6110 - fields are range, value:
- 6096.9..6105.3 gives 1.514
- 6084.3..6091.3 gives 1.471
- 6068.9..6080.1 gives 1.509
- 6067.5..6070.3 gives 1.535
